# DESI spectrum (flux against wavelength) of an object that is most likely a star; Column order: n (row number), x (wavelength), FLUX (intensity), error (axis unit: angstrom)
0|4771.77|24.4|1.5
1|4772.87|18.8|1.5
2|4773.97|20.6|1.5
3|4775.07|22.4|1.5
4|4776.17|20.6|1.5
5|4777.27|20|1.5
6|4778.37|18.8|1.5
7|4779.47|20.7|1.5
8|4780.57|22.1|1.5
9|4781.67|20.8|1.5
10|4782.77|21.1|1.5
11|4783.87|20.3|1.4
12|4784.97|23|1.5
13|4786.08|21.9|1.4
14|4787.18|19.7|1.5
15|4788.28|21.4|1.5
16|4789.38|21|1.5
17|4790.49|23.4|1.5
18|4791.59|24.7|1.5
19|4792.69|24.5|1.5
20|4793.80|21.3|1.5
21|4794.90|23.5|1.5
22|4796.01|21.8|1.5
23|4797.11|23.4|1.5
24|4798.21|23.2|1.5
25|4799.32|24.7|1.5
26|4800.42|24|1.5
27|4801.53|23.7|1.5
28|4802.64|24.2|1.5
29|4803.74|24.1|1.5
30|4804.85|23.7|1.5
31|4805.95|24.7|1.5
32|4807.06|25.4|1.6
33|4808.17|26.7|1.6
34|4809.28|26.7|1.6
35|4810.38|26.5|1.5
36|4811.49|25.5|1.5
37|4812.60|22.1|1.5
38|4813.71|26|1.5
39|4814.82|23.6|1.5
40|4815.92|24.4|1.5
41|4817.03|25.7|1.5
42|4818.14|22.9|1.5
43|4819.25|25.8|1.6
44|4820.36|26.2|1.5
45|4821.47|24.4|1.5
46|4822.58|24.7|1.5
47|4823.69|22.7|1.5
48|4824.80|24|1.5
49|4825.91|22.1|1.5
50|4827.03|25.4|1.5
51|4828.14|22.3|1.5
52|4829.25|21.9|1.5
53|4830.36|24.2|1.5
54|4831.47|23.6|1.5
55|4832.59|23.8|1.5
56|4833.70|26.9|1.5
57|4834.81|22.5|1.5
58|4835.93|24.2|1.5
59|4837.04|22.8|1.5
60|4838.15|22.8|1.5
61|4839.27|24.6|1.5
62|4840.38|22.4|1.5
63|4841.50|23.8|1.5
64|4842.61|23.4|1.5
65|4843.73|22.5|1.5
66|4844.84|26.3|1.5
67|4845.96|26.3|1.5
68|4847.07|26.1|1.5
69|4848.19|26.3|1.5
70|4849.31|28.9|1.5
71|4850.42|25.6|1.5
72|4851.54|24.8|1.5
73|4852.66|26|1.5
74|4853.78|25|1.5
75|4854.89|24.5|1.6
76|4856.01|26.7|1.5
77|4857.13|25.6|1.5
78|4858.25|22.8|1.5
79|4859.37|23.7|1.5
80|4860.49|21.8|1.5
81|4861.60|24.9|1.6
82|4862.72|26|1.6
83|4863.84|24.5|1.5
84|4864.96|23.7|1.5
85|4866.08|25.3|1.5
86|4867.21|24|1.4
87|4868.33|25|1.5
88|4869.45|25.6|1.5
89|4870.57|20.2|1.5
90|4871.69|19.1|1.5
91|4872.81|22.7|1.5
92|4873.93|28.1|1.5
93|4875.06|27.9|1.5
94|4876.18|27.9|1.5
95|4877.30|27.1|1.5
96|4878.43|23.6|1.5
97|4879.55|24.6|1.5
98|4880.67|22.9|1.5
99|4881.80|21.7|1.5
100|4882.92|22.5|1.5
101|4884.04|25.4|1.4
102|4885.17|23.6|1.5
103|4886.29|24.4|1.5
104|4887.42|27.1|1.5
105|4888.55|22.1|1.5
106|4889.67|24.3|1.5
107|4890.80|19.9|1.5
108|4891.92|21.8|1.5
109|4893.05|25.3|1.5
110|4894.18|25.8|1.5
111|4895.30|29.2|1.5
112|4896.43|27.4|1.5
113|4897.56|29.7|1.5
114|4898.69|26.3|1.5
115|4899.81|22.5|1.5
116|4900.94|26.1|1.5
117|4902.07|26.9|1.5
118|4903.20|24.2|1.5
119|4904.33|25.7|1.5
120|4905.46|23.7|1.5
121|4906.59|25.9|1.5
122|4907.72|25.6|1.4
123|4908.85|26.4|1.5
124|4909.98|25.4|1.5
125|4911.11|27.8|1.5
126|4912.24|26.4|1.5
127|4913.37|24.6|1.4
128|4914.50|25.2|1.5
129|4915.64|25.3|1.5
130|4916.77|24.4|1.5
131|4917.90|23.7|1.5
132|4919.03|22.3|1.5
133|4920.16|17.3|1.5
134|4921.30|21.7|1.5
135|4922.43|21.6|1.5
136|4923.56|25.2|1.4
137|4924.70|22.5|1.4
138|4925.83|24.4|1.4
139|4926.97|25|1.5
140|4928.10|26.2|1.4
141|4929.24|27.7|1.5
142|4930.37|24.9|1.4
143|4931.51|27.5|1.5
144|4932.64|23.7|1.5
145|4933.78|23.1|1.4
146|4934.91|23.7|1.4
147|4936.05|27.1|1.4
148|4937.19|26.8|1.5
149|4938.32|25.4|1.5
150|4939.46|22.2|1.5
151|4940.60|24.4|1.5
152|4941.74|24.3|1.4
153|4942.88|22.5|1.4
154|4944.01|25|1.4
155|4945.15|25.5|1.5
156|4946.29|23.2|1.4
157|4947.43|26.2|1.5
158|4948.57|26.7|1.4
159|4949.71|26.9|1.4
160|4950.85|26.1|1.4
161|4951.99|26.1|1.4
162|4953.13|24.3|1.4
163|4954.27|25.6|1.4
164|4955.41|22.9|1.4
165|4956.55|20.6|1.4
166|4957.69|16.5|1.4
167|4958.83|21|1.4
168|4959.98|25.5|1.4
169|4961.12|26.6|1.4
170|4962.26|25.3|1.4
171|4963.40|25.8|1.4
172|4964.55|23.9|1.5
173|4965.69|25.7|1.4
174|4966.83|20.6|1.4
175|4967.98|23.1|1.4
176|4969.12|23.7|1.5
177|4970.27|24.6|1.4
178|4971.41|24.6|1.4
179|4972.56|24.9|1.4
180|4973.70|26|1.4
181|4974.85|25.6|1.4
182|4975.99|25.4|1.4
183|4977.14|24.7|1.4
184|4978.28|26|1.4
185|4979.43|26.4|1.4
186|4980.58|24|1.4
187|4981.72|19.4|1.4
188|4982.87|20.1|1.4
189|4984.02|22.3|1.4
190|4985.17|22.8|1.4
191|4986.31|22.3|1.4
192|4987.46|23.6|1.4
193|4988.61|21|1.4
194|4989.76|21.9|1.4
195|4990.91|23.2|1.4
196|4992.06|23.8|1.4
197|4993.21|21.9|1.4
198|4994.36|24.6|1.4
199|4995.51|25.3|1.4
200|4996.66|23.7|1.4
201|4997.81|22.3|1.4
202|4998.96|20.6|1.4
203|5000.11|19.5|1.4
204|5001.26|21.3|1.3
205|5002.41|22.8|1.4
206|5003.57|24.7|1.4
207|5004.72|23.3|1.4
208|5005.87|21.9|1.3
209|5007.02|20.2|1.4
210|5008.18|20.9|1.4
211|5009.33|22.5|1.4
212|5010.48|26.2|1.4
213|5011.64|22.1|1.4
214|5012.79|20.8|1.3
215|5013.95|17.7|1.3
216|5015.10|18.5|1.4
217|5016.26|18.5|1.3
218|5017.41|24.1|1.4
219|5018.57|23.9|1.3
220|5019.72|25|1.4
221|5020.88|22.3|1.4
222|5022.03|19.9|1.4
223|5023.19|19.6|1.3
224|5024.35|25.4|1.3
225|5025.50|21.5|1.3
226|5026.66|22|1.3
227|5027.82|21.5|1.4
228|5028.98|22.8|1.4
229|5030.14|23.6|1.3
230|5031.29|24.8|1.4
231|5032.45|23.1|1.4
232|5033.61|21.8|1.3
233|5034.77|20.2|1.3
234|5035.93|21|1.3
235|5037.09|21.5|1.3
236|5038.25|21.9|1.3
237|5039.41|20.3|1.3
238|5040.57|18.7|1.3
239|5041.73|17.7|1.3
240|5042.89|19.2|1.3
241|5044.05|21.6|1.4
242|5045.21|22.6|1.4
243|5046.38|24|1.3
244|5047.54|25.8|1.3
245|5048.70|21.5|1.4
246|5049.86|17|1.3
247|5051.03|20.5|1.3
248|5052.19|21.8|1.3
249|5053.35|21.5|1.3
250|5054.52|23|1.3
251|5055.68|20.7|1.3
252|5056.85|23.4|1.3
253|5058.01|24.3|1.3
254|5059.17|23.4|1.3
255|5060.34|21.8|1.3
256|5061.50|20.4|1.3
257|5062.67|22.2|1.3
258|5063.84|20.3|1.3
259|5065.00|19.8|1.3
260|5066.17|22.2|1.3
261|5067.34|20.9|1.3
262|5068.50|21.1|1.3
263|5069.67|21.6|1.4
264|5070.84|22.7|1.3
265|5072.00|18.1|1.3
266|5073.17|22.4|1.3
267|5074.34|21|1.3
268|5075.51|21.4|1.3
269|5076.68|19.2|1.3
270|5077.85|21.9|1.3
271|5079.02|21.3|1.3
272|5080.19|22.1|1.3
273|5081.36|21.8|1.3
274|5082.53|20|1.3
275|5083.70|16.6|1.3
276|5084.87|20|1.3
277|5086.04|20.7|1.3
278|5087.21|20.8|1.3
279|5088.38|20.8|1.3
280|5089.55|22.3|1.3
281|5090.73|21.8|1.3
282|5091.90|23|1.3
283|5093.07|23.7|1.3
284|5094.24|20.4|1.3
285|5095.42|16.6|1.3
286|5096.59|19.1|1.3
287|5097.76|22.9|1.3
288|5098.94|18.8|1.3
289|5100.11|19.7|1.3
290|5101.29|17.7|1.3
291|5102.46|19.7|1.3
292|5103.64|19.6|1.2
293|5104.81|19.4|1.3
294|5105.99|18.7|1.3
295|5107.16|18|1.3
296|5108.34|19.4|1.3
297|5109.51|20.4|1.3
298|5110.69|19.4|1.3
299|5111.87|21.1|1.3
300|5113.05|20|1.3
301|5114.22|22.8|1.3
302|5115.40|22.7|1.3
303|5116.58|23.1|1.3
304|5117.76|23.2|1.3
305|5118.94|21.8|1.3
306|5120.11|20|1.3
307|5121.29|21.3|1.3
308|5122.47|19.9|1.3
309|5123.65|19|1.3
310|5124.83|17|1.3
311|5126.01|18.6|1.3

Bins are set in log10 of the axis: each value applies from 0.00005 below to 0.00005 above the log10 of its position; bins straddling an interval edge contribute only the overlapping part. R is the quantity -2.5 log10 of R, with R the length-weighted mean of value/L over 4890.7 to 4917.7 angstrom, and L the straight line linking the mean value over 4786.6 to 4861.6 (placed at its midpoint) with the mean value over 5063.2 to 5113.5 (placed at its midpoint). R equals -0.11 mag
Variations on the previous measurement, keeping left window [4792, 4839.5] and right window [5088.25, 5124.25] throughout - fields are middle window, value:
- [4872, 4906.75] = -0.08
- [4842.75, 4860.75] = -0.07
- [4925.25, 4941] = -0.11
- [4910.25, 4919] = -0.10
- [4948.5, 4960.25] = -0.06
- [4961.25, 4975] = -0.11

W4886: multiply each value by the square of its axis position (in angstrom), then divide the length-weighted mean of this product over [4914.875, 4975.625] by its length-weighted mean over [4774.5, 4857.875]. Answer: 1.1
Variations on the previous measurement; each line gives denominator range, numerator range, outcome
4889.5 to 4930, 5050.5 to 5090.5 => 0.91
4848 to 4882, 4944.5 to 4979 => 1.03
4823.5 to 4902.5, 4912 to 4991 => 1.02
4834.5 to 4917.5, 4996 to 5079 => 0.93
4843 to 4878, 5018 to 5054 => 0.93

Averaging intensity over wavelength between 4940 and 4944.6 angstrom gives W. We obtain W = 24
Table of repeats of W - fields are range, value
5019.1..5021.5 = 23.7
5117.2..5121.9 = 21.6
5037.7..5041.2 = 20.3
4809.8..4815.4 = 24.8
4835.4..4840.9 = 23.4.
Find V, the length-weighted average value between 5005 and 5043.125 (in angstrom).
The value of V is 21.6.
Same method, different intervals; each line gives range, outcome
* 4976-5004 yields 22.9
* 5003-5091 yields 21.5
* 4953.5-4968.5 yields 23.3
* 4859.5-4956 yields 24.7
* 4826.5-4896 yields 24.4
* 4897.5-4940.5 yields 24.8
